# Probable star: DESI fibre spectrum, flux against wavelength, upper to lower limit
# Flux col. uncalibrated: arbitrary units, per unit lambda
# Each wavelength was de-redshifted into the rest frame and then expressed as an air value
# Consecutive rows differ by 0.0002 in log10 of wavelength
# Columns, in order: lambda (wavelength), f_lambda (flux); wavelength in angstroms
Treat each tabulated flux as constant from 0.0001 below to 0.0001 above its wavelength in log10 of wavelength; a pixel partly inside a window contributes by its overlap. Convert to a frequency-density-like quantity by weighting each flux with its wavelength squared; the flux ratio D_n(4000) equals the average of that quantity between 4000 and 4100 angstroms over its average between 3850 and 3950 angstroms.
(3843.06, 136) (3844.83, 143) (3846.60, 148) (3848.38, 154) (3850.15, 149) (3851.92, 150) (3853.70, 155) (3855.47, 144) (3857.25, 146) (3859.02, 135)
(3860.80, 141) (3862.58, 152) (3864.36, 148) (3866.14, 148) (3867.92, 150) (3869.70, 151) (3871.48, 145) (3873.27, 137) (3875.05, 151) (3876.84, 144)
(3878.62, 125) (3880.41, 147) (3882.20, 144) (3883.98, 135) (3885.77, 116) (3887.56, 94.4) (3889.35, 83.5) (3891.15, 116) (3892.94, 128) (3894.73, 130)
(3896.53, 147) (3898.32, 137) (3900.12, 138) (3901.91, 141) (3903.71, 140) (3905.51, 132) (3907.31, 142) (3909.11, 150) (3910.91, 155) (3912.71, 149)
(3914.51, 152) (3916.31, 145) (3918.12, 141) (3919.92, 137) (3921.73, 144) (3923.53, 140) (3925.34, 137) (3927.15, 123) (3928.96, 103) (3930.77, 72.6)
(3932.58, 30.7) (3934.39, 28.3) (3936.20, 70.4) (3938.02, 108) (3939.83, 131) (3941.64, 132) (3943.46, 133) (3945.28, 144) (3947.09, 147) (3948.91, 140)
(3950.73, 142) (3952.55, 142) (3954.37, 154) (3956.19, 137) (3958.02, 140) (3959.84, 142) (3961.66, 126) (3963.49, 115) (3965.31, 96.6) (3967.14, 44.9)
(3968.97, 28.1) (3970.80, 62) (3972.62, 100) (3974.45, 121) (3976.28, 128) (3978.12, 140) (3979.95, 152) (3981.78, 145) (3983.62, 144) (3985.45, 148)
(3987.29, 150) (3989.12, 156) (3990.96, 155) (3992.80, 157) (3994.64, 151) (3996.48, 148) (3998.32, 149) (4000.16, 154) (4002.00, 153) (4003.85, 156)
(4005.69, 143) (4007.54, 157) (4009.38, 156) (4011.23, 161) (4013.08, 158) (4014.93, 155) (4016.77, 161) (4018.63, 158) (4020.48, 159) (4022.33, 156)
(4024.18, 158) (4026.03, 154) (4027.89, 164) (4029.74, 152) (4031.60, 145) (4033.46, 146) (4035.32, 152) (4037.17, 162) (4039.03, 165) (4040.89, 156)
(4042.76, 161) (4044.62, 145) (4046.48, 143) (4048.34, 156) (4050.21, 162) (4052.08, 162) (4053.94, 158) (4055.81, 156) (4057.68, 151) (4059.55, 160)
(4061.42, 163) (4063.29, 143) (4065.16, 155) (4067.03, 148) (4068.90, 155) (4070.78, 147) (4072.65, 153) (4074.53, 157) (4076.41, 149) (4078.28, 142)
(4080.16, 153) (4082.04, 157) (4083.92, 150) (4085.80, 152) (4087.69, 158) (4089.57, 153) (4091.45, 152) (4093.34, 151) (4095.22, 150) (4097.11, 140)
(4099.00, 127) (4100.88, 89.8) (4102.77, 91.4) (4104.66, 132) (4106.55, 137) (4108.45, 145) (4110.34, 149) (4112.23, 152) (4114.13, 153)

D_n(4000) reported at 1.3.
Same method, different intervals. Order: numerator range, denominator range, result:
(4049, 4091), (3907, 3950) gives 1.34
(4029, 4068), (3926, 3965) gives 1.39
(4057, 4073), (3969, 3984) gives 1.36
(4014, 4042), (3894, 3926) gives 1.17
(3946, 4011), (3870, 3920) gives 1.03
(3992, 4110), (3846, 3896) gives 1.19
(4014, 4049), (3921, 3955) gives 1.39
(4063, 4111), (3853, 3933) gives 1.18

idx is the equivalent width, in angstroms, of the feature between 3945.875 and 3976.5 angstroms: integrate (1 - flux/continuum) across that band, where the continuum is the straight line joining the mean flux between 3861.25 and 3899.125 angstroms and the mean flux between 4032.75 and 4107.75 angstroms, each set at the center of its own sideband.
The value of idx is 5.42 angstroms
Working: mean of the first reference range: 135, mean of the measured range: 116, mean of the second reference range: 148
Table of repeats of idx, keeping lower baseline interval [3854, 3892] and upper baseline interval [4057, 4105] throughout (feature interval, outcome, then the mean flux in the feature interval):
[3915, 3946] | 5.68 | 113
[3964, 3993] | 4.40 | 120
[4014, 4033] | -1.74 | 156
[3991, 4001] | -0.73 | 152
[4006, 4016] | -1.00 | 157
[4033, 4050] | -1.29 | 155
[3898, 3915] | -0.74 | 144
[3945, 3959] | -0.35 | 143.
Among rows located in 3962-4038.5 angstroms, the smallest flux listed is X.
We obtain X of 28.1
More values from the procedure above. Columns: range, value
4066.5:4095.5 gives 142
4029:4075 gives 143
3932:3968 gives 28.3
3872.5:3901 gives 83.5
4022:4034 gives 145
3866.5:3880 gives 125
